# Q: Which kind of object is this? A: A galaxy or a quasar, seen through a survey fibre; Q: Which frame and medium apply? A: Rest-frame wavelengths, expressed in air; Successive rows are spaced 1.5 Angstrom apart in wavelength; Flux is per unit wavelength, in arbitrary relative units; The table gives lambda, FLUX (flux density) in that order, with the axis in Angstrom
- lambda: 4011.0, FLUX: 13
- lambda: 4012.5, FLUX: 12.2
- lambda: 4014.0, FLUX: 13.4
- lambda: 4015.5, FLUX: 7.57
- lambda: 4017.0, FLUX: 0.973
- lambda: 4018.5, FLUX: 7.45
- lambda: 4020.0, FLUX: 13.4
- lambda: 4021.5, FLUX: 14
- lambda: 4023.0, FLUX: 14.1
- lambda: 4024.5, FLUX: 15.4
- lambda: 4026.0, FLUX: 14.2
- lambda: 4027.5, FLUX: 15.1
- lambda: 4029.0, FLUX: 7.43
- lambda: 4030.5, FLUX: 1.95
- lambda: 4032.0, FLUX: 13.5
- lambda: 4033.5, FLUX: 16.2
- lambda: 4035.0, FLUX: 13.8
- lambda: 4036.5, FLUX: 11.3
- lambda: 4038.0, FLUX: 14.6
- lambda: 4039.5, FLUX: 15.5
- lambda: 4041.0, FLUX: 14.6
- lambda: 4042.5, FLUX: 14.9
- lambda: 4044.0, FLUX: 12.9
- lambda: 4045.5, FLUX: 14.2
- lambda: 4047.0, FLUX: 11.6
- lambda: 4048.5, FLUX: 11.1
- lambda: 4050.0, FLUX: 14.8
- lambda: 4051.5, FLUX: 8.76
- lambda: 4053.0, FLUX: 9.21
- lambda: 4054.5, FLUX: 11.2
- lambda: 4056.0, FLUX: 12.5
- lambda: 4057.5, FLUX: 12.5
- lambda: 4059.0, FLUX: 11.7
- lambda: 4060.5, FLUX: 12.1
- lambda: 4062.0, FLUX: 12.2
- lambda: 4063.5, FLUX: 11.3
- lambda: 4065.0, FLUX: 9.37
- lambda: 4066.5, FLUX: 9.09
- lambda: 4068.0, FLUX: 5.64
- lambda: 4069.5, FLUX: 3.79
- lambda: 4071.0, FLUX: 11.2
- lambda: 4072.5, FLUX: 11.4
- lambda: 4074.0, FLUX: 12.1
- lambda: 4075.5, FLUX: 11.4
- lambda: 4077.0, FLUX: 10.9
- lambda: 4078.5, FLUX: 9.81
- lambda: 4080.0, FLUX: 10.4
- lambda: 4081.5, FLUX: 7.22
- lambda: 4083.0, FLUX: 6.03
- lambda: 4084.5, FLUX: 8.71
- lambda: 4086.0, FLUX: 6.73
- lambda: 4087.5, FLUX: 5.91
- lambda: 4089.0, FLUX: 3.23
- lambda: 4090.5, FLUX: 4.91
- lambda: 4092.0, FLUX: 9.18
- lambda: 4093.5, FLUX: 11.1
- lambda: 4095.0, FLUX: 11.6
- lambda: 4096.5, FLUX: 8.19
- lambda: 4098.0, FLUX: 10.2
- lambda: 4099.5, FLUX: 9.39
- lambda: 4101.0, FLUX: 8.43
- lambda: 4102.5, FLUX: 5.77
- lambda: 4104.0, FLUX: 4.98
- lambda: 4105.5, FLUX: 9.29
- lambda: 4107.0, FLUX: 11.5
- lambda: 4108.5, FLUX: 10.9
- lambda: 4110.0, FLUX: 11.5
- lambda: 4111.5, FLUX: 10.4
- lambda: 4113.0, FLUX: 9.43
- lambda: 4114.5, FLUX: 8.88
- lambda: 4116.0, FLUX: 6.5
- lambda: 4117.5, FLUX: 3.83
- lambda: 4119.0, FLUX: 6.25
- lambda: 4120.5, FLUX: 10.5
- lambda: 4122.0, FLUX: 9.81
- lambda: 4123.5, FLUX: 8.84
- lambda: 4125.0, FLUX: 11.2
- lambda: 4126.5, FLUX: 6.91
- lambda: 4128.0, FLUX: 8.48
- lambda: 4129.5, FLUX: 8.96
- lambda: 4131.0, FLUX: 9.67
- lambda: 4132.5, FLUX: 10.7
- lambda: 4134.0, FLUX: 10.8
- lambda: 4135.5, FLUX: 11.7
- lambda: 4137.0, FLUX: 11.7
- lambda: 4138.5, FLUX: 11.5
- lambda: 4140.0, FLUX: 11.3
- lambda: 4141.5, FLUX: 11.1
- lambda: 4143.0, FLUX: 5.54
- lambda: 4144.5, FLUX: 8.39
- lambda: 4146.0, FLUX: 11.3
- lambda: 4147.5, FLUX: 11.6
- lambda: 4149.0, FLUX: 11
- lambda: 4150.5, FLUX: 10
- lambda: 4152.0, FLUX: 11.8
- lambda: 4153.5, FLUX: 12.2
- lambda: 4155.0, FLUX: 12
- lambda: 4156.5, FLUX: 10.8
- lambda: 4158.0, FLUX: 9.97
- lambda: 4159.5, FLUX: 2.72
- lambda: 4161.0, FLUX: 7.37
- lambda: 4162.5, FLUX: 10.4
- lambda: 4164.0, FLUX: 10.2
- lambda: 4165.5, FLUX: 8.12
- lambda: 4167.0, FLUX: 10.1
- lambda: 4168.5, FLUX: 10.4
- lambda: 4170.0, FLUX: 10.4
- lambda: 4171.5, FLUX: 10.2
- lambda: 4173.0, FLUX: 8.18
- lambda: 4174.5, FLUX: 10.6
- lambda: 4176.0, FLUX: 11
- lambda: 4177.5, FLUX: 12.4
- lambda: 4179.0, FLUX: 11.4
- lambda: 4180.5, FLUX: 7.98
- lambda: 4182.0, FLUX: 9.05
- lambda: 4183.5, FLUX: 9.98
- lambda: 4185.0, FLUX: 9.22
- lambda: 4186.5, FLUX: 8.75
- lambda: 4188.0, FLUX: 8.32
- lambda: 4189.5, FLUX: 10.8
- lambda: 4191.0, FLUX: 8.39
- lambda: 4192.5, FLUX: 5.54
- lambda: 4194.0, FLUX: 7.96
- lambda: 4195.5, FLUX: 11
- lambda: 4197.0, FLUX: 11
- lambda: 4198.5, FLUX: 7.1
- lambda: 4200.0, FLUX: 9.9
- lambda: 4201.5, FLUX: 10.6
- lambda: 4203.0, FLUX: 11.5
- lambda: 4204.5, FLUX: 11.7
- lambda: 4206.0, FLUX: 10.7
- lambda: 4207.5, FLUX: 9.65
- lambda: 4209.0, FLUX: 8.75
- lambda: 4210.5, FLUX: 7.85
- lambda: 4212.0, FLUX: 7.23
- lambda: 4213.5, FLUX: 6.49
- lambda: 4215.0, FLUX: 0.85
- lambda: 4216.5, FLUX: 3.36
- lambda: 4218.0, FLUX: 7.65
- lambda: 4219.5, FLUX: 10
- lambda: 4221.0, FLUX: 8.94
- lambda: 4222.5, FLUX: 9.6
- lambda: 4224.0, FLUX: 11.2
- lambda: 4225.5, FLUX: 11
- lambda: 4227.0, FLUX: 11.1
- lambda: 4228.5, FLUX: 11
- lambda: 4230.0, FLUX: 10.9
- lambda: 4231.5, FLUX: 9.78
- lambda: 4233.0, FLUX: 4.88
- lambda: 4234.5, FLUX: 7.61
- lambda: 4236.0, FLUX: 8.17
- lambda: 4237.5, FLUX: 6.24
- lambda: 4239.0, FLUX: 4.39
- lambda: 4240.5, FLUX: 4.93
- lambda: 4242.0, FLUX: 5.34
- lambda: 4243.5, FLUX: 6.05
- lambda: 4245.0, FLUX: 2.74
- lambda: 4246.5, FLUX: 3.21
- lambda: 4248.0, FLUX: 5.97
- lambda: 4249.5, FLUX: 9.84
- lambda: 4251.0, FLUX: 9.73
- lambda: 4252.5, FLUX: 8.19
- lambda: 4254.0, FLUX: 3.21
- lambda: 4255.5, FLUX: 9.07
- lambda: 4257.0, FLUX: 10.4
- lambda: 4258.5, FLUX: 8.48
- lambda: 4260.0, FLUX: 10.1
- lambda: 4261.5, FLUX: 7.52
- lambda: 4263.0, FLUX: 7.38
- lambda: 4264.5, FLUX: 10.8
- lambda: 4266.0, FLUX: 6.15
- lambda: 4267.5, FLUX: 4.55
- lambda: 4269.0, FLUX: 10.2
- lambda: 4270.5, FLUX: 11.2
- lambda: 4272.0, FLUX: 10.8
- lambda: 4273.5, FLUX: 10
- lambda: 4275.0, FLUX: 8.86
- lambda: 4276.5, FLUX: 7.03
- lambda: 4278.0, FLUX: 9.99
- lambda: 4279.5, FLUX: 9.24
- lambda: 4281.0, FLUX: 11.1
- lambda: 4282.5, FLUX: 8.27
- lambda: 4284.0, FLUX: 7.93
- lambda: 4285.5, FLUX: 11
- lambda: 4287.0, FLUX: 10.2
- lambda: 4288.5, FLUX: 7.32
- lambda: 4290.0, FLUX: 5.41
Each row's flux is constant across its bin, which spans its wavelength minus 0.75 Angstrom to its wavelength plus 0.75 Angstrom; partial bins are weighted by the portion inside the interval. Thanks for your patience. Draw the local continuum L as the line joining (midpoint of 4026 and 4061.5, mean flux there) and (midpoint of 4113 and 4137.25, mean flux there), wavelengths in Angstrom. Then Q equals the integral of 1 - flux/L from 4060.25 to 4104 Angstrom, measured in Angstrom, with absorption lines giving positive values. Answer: 8.1 Angstrom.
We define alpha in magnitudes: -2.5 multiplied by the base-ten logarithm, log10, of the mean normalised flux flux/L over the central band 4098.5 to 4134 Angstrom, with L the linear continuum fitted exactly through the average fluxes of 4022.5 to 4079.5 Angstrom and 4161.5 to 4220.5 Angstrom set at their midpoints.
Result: 0.18 mag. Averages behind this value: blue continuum 11.7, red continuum 9.09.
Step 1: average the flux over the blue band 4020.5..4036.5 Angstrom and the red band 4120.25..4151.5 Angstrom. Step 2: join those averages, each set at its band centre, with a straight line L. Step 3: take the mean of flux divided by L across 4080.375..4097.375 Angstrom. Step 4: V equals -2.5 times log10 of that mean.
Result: 0.41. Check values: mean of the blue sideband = 12.5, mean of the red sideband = 10.1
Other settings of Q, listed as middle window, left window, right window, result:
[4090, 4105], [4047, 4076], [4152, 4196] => 2.7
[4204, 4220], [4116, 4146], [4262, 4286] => 2.8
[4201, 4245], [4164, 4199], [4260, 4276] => 5.2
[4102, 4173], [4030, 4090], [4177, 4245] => 0.1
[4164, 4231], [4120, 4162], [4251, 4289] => 1.0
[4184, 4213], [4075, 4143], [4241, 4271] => -4.3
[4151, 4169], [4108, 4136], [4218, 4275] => -1.6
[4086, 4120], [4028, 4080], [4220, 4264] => 7.1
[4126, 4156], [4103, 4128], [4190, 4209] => -4.5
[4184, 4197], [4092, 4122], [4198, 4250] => -1.1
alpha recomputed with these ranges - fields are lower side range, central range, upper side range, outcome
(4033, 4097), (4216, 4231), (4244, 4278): -0.13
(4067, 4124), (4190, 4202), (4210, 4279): -0.11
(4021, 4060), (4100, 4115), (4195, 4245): 0.20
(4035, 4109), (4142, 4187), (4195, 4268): -0.10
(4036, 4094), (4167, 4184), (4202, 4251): -0.18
